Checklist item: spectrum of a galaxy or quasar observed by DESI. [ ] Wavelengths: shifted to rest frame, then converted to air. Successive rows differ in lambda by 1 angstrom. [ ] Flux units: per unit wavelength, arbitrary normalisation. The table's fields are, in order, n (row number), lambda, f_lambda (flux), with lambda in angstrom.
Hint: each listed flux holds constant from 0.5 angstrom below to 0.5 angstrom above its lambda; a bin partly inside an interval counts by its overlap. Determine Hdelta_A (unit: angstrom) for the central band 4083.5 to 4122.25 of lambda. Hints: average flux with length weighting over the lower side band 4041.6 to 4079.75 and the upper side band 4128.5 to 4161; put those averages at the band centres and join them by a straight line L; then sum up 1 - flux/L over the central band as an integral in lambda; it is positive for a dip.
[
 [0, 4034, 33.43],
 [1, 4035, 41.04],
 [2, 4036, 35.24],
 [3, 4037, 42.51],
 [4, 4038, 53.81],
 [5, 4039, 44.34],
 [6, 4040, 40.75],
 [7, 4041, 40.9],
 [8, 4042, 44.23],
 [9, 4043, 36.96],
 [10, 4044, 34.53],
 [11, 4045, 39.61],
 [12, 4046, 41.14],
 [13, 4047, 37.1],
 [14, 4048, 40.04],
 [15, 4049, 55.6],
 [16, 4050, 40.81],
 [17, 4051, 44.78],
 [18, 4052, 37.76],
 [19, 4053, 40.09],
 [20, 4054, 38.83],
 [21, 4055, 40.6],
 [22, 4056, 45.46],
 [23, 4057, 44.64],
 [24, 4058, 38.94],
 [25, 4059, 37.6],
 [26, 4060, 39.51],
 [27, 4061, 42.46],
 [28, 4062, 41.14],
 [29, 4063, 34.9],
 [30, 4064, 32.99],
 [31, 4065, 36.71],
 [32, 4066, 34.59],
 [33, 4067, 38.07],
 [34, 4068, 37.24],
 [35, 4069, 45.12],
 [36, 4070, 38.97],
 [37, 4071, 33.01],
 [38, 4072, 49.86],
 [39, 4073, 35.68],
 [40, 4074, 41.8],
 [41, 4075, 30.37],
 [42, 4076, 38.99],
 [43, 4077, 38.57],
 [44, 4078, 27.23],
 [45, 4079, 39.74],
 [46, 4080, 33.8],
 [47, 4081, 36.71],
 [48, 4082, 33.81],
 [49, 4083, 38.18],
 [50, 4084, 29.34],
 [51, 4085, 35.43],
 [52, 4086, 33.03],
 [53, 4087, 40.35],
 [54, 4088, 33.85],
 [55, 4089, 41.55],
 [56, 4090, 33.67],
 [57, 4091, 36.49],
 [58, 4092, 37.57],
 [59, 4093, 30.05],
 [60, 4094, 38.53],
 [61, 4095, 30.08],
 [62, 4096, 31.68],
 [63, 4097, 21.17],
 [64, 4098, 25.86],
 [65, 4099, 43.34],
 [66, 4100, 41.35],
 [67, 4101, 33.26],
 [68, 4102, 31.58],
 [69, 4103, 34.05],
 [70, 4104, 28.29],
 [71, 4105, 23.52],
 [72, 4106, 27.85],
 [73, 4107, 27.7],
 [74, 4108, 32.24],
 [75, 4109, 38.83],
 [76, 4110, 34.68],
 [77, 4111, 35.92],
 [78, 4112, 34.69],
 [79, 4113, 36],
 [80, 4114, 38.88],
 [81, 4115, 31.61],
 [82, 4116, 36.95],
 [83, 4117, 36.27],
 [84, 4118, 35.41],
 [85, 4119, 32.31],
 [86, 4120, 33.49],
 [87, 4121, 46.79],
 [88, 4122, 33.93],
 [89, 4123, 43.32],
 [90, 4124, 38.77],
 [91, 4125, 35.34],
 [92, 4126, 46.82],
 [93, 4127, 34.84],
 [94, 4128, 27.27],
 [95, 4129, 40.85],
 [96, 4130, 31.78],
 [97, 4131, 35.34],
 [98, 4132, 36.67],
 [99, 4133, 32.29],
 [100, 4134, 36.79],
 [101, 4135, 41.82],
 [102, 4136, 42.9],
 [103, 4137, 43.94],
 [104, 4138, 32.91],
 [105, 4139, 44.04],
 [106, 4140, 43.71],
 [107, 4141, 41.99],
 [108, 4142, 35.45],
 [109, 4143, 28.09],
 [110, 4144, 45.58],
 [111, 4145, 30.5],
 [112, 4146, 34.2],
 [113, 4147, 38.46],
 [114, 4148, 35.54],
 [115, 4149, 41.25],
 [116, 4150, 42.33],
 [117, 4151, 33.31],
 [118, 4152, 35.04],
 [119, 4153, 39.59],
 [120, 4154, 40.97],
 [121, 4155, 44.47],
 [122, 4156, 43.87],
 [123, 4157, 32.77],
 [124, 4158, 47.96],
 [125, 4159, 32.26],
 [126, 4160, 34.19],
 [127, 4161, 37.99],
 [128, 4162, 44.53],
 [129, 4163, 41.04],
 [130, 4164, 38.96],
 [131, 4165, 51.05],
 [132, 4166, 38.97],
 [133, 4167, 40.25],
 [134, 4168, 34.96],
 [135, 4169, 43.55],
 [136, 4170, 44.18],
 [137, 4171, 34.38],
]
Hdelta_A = 4.7 angstrom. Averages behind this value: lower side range 39.3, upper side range 38.1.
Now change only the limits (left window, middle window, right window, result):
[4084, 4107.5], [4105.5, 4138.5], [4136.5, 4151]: -0.3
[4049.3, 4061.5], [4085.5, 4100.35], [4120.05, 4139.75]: 1.9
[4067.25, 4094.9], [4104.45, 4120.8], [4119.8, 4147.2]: 1.6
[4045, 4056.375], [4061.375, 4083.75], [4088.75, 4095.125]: 0.8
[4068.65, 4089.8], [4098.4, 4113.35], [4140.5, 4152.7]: 1.4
